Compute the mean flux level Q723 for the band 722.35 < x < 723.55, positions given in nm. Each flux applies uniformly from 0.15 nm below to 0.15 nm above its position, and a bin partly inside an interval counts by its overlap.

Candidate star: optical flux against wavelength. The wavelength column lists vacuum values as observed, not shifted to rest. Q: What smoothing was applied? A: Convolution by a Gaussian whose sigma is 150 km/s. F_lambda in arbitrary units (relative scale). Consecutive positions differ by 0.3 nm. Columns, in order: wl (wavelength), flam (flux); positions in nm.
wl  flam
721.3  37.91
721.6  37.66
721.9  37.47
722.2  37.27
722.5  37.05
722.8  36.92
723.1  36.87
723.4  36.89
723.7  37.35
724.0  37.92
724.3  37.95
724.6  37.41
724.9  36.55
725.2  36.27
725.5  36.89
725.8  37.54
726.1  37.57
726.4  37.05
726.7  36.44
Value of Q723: 36.9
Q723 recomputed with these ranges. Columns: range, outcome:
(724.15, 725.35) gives 37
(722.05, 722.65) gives 37.2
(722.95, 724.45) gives 37.4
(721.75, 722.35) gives 37.4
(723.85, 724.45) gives 37.9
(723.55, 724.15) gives 37.6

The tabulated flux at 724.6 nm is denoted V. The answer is 37.41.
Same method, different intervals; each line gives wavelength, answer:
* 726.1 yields 37.57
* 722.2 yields 37.27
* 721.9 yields 37.47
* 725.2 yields 36.27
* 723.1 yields 36.87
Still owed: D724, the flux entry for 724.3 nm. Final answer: 37.95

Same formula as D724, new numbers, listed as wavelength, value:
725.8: 37.54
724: 37.92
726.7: 36.44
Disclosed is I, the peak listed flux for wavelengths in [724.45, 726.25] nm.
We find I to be 37.57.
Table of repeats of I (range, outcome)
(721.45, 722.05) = 37.66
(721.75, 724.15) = 37.92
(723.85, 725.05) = 37.95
